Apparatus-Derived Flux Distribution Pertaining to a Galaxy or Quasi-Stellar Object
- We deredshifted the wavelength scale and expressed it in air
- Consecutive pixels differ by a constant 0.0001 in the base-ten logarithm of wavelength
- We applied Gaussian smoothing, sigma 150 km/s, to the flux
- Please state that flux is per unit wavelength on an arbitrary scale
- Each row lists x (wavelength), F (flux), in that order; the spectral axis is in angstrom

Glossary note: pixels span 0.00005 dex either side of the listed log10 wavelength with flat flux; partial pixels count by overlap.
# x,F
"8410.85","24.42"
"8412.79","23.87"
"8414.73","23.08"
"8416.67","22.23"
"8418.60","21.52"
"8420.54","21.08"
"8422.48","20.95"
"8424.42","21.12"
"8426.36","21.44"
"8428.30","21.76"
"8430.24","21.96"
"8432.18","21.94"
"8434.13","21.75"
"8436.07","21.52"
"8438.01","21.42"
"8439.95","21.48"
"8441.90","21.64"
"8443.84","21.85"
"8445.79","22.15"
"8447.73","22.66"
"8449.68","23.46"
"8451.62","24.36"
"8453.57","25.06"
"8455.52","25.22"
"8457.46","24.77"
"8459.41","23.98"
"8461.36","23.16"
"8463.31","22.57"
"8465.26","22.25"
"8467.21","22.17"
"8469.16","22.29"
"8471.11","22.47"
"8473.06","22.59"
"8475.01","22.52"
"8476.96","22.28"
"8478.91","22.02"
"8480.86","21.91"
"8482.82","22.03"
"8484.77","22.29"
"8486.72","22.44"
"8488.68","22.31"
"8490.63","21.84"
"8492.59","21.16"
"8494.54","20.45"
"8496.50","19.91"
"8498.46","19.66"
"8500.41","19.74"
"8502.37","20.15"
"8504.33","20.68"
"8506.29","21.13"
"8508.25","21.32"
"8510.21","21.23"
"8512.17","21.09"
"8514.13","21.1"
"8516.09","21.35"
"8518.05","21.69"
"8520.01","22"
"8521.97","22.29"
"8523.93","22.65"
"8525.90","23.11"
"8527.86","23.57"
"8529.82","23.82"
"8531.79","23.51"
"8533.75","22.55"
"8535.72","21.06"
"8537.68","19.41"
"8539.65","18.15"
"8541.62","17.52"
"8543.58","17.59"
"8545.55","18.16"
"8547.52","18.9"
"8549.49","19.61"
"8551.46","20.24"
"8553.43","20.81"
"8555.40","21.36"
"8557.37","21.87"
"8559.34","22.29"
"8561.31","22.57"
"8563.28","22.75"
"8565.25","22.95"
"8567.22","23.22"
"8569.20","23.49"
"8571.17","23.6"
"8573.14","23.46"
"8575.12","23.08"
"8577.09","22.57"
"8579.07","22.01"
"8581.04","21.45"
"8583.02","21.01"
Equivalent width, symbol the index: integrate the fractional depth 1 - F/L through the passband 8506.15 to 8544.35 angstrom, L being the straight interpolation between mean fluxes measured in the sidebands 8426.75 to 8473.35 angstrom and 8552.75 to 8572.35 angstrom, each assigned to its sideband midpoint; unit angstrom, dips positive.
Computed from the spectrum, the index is 2.1 angstrom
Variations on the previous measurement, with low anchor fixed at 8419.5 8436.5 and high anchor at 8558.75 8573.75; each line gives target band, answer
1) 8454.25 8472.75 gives -1.12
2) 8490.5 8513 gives 1.69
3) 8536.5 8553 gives 2.91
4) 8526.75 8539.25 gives 0.30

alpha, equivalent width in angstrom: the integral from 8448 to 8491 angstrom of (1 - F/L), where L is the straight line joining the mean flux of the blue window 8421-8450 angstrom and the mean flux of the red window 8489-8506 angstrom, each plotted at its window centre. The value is -3.7 angstrom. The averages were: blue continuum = 21.8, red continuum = 20.5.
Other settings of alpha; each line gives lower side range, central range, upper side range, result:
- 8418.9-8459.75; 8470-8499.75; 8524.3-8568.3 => 0.24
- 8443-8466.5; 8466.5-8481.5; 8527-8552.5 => 0.29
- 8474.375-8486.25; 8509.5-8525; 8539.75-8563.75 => -0.40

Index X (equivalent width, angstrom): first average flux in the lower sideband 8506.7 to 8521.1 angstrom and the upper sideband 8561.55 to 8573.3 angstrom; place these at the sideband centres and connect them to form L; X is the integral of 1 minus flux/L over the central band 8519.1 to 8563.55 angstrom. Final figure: 2.4 angstrom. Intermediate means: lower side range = 21.4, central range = 21.1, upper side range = 23.2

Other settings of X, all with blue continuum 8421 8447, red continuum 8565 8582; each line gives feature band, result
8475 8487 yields -0.1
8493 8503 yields 1.0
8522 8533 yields -0.4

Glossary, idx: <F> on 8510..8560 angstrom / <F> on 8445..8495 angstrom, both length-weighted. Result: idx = 0.92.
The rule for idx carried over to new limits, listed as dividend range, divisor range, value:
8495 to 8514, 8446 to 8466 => 0.87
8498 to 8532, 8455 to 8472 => 0.94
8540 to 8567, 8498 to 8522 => 0.98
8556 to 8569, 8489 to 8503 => 1.10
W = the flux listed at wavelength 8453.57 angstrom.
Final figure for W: 25.06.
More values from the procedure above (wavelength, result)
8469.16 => 22.29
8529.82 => 23.82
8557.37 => 21.87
